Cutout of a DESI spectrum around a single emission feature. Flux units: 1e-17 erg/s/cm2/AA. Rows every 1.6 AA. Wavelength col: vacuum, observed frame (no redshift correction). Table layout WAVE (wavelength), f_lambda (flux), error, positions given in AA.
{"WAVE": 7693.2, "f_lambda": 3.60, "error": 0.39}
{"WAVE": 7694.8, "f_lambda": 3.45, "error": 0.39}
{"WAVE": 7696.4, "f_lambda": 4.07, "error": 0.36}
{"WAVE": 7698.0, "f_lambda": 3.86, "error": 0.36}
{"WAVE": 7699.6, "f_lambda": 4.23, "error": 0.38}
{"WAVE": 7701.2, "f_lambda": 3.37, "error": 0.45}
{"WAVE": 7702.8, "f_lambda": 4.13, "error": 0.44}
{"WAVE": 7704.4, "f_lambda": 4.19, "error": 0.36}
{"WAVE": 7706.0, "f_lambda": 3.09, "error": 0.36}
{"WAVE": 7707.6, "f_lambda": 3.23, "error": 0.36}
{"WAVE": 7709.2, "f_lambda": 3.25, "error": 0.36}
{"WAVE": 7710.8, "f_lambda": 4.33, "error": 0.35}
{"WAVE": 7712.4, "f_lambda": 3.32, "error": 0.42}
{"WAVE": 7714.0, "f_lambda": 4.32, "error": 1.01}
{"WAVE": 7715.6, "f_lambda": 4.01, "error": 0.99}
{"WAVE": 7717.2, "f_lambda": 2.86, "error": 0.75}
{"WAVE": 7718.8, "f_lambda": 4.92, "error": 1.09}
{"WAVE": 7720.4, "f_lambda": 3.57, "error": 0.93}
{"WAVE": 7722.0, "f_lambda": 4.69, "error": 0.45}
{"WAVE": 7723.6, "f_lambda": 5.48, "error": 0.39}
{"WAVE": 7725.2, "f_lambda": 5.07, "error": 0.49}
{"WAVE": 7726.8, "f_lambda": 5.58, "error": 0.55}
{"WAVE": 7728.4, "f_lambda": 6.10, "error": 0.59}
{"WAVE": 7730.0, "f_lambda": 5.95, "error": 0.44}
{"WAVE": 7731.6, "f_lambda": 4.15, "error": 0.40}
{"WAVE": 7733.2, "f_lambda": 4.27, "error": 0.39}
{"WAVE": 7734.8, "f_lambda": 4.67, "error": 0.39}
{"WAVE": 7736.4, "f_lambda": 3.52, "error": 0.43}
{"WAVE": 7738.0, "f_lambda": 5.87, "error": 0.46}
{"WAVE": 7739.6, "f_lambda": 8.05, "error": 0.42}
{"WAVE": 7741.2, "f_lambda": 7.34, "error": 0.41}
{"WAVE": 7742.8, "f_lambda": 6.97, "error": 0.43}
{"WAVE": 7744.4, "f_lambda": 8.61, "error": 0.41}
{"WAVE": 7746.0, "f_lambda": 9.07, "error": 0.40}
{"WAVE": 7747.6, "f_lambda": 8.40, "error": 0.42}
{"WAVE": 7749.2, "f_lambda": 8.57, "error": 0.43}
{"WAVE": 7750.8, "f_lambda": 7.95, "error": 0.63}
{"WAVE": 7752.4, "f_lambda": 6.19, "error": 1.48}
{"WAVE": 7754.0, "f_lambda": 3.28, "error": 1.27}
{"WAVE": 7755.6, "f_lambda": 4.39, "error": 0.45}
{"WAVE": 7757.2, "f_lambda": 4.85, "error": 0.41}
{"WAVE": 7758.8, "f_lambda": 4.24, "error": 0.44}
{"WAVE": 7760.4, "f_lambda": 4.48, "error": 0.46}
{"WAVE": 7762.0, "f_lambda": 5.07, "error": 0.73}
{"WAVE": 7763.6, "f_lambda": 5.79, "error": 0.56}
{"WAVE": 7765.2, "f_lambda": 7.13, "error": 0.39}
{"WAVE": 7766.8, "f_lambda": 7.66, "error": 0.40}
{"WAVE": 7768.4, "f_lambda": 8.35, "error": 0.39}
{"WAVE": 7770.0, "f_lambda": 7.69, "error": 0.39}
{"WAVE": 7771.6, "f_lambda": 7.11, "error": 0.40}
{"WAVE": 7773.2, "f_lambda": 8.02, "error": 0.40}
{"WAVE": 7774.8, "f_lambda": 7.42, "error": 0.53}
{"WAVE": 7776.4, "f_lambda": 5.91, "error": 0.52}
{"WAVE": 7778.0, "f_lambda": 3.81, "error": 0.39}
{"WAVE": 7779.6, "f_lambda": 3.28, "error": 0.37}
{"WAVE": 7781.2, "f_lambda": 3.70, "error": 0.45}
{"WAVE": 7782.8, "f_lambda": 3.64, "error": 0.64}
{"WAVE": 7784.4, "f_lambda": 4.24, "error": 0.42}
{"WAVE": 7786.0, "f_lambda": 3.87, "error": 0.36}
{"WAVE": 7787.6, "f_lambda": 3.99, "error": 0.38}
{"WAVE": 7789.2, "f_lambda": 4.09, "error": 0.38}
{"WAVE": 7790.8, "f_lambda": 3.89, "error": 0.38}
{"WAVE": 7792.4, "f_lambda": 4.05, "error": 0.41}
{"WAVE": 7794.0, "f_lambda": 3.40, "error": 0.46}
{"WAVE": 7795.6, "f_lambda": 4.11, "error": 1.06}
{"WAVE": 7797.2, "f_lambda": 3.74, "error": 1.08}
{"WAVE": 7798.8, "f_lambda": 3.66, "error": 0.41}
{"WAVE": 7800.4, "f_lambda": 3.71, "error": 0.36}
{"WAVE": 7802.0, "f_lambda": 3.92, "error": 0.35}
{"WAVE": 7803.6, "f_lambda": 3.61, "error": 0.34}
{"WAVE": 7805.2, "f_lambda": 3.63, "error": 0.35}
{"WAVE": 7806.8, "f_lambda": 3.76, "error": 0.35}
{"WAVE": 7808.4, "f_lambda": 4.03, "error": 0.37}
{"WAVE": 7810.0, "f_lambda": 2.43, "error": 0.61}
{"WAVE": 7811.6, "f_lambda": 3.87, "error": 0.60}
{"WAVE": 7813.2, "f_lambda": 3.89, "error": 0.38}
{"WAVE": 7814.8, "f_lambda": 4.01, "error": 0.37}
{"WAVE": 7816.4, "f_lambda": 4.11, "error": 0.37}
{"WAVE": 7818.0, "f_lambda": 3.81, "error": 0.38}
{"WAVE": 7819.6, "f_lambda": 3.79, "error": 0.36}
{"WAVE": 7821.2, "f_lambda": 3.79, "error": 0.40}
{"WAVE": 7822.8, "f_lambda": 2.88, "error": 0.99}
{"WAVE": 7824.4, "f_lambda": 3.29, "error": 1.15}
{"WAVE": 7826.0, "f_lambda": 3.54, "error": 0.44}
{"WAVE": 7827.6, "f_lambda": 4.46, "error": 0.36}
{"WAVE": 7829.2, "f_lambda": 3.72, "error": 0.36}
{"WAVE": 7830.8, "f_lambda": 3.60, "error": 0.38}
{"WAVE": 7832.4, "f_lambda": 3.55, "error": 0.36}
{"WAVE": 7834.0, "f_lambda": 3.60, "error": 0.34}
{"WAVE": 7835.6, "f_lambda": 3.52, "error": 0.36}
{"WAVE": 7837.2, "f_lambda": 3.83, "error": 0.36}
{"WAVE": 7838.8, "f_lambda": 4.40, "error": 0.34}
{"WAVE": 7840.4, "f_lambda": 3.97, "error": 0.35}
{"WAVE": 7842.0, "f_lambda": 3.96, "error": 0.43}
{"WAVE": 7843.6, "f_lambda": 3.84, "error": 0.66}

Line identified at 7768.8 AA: [N II]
